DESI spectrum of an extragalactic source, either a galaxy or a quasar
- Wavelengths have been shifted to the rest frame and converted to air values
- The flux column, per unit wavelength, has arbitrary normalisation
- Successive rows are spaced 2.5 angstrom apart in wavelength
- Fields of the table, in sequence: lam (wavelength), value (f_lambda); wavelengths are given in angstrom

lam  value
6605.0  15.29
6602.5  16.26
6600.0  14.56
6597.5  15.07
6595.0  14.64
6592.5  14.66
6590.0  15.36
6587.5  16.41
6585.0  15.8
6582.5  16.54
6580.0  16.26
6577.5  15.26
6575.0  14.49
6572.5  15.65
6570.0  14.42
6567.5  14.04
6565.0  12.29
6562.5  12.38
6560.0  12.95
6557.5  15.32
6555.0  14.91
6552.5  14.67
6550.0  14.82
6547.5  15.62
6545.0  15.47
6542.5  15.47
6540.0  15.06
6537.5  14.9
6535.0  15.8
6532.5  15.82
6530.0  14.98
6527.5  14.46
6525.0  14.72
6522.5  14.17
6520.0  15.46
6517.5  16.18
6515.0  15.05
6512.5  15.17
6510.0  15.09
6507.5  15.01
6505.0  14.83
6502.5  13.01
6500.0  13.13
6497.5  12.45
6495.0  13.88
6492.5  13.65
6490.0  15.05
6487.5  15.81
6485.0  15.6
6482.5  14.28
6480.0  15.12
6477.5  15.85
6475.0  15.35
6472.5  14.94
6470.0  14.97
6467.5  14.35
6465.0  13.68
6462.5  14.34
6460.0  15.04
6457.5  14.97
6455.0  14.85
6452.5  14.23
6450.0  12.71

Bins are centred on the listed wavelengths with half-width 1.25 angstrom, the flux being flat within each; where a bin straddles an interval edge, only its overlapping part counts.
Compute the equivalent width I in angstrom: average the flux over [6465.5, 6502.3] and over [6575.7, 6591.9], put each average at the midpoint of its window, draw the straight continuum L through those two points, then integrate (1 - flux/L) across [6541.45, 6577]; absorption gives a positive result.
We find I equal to 2.4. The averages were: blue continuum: 14.5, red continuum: 15.8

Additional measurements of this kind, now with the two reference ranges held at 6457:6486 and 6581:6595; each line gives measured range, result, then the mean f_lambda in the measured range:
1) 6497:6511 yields 1.03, 14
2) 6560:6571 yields 1.63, 13.2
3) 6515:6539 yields 0.14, 15.2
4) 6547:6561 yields 0.66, 14.7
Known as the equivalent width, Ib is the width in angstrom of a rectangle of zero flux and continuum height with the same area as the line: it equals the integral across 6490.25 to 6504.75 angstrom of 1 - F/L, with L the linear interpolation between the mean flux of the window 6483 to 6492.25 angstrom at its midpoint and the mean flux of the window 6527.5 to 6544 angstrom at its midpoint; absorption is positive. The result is 1.7 angstrom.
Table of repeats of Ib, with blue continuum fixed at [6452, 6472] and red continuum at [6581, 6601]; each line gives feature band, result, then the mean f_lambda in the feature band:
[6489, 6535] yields 1.0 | 14.6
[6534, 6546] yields -0.2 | 15.3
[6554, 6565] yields 1.1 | 13.7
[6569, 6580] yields 0.1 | 15.1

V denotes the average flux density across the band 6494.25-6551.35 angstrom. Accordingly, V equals 14.8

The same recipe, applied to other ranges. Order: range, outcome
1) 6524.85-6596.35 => 14.9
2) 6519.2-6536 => 15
